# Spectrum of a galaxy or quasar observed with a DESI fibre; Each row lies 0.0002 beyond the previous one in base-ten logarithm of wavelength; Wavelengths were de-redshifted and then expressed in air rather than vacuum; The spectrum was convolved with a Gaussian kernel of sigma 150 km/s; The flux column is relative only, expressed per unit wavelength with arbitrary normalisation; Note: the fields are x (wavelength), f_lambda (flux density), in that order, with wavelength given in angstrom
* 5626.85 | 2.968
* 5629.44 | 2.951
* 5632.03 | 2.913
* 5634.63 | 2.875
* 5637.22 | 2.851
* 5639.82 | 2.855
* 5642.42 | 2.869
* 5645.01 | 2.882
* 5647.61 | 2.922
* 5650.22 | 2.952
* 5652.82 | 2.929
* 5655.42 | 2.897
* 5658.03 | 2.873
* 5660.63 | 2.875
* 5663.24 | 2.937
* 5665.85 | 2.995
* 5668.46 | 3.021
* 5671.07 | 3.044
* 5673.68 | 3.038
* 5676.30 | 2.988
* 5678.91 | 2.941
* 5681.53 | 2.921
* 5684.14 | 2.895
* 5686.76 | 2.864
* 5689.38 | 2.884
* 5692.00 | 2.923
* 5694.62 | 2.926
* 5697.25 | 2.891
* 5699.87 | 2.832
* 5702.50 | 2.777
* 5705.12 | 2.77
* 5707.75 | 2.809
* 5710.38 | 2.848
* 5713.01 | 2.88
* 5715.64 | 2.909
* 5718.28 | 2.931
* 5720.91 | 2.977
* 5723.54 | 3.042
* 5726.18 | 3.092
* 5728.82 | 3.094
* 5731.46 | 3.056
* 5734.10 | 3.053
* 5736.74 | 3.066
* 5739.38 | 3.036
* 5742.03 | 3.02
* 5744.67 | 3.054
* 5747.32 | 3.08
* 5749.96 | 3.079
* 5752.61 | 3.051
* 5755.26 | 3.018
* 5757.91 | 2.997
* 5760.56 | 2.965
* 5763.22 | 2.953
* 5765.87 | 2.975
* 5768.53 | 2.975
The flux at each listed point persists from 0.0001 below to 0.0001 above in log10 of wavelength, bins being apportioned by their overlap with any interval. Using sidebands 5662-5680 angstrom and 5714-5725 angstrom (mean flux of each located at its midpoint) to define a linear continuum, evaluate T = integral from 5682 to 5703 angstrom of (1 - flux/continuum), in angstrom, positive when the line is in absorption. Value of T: 0.7 angstrom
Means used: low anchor 3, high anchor 2.96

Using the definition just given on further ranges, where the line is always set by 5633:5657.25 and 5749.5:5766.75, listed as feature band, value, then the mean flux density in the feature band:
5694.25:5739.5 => 0.3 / 2.94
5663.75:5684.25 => -0.4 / 2.98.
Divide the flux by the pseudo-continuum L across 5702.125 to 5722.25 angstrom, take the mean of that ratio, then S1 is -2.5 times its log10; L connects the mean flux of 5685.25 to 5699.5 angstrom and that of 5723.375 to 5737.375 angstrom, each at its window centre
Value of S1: 0.04 mag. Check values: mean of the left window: 2.89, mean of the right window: 3.07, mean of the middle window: 2.87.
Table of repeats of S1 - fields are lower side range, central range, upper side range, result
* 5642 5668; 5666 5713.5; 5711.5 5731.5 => 0.02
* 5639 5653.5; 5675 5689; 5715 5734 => 0.01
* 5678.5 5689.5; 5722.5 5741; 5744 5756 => -0.02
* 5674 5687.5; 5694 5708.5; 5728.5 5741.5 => 0.06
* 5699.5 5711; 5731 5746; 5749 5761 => -0.03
